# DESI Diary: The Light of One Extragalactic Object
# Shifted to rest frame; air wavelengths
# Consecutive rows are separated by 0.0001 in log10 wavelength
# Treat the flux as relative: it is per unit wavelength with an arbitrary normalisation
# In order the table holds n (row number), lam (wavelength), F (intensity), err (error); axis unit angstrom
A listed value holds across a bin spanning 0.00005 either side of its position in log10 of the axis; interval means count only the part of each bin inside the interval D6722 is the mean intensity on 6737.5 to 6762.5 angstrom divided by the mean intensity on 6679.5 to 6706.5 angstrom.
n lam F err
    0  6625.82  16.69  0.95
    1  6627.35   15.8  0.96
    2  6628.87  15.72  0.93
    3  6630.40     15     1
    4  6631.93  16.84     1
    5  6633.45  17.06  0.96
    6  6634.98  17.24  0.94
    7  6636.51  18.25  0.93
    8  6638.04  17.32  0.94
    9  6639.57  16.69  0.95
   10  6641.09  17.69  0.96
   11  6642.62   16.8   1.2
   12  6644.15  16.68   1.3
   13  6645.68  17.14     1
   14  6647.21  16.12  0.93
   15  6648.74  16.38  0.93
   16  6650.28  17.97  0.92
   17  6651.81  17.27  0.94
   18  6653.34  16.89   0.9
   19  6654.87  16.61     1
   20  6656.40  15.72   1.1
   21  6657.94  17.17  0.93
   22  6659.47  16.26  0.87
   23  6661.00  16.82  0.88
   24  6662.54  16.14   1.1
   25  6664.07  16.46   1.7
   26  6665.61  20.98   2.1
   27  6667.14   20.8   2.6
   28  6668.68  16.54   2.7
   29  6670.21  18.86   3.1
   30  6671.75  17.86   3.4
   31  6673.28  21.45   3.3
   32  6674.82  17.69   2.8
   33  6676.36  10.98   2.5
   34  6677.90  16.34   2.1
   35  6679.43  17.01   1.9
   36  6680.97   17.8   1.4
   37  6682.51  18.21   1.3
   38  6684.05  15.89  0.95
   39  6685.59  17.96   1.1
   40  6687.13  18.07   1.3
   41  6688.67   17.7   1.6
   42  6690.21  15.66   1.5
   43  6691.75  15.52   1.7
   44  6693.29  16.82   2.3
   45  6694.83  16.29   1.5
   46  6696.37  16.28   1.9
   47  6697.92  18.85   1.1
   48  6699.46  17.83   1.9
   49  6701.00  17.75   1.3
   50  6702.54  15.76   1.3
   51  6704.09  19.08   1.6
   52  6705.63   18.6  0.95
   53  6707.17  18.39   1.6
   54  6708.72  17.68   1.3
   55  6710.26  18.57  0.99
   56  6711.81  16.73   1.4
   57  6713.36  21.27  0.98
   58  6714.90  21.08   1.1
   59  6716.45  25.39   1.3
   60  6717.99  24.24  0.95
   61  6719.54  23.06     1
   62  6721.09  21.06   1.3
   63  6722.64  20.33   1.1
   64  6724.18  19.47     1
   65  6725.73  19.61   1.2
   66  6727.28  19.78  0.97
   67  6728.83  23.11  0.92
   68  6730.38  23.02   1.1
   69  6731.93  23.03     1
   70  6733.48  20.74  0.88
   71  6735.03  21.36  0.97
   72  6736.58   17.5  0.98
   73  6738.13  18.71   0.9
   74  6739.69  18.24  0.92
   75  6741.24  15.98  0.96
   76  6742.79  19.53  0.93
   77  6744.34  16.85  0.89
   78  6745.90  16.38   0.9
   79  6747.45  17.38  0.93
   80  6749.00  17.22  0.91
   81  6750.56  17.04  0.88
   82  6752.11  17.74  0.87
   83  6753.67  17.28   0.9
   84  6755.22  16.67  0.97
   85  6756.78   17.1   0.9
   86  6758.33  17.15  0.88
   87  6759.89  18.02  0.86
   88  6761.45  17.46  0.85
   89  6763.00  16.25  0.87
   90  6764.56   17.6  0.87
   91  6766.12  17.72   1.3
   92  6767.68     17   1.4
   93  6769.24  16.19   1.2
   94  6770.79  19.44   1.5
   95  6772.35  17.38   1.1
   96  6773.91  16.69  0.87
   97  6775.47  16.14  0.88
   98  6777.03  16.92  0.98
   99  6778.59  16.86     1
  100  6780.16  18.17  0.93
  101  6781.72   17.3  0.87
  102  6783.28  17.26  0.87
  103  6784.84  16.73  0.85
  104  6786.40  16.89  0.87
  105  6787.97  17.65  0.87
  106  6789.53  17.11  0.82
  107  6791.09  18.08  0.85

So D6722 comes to 1.0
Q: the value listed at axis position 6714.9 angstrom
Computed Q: 21.08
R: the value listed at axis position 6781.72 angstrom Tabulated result 17.3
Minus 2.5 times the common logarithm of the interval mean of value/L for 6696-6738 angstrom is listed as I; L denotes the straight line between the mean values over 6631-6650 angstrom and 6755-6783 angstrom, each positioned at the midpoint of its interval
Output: -0.17 mag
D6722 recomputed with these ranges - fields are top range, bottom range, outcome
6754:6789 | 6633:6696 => 1.00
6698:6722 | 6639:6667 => 1.16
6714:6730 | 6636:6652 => 1.27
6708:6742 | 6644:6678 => 1.19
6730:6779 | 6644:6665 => 1.07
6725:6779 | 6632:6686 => 1.05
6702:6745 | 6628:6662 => 1.19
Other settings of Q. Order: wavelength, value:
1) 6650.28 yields 17.97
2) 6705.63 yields 18.6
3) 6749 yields 17.22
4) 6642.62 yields 16.8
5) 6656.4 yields 15.72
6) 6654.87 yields 16.61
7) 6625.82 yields 16.69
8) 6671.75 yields 17.86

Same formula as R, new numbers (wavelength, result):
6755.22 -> 16.67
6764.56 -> 17.6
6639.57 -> 16.69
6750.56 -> 17.04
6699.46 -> 17.83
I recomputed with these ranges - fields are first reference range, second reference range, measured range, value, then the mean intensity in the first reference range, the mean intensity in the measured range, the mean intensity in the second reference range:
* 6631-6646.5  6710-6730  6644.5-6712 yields 0.11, 17.1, 17.3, 21.2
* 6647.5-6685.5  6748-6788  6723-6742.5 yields -0.16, 17.3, 20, 17.2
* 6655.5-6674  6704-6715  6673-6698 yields 0.09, 17.9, 16.8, 18.8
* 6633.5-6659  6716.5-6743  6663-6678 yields 0.01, 17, 17.8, 20.7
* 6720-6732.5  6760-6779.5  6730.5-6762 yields 0.07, 21.2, 18.2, 17.2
